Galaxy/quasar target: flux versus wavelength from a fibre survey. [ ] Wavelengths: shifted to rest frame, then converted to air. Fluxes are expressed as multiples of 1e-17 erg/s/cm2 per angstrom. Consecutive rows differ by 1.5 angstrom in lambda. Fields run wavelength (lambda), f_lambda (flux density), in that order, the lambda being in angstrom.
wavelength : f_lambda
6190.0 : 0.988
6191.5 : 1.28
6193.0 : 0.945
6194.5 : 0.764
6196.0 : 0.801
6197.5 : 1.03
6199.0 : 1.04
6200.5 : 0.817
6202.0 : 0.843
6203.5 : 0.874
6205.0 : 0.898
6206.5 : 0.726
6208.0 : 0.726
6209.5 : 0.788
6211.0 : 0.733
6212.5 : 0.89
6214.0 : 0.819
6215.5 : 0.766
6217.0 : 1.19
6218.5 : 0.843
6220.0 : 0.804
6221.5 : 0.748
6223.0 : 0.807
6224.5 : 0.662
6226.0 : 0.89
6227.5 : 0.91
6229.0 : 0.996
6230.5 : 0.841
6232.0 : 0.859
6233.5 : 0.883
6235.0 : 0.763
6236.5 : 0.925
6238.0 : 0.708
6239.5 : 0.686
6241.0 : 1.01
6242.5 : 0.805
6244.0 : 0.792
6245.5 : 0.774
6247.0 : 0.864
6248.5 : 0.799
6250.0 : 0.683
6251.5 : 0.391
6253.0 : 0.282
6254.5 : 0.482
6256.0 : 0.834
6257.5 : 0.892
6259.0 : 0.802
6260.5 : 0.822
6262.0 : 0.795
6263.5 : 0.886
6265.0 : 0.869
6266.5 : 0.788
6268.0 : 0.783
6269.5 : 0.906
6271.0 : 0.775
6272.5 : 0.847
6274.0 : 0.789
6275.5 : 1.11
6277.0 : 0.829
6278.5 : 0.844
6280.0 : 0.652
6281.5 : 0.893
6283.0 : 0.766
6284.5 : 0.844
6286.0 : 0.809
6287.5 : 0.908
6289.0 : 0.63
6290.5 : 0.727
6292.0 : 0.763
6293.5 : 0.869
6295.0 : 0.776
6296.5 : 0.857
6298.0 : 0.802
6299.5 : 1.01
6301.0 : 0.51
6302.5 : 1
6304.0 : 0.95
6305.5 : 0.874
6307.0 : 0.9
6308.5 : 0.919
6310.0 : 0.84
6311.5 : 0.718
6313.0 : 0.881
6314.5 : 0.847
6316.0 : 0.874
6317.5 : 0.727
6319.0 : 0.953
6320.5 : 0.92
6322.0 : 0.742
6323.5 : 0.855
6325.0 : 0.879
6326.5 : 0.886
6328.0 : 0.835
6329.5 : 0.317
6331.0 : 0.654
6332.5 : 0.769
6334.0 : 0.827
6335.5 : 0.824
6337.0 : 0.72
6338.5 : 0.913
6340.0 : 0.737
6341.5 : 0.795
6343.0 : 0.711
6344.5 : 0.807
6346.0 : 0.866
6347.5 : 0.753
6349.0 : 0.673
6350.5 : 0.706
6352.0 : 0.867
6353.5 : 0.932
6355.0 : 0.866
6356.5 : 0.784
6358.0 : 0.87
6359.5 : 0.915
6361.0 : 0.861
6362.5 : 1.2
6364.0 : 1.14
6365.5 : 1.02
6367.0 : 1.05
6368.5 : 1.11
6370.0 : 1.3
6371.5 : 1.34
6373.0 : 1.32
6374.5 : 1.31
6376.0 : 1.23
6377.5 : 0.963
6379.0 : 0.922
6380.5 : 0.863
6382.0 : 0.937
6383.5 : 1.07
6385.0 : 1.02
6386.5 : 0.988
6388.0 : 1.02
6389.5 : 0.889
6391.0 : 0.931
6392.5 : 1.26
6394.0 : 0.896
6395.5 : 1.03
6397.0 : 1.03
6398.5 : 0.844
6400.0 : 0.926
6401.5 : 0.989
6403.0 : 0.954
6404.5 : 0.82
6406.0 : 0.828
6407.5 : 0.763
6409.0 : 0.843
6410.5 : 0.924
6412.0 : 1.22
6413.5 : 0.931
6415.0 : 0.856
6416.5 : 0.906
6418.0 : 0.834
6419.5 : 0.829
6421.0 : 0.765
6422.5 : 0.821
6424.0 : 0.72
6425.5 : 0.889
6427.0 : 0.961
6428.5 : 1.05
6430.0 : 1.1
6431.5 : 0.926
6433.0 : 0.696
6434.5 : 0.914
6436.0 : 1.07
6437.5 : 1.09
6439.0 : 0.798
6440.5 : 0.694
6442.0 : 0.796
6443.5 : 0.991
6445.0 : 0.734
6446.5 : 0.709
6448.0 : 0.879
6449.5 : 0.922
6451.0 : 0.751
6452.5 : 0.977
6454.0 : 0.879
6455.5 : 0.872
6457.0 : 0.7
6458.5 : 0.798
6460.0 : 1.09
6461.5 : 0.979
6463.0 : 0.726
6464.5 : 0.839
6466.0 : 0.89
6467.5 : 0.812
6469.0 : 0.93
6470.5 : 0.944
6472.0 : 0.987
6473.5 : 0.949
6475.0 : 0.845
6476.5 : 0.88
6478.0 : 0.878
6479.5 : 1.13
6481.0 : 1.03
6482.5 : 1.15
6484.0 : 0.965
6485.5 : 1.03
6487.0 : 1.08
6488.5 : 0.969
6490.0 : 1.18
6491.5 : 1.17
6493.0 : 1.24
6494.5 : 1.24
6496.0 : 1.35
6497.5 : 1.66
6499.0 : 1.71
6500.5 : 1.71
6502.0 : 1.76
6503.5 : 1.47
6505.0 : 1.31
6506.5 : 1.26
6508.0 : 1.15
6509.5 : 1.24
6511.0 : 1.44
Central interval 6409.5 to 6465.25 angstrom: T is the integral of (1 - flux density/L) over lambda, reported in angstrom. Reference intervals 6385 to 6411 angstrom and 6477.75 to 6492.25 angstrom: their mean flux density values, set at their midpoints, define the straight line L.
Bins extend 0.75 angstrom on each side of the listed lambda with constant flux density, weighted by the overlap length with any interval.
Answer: 6.3 angstrom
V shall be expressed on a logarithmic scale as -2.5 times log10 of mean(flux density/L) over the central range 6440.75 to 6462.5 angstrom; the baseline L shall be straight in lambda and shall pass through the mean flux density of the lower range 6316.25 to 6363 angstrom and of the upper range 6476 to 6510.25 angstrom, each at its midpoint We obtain 0.30 mag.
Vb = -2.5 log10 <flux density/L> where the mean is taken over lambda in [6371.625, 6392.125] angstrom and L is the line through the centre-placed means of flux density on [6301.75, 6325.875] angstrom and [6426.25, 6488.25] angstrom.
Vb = -0.179 mag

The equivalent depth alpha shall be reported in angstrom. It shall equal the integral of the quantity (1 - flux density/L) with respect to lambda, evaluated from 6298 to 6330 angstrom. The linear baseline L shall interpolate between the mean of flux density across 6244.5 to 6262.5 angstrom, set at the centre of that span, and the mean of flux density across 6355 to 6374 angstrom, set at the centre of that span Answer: 2.37 angstrom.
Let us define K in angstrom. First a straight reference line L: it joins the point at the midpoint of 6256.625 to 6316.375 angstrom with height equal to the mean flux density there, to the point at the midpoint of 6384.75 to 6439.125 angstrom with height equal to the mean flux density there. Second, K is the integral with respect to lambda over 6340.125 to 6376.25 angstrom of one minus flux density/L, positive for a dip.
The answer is -3.2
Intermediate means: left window 0.834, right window 0.929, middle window 0.968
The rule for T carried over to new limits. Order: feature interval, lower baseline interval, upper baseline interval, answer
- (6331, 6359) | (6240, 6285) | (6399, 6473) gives 1.2 angstrom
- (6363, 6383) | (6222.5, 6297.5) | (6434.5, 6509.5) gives -4.1 angstrom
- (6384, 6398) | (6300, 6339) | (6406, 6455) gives -2.4 angstrom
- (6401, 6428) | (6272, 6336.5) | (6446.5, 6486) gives 0.0 angstrom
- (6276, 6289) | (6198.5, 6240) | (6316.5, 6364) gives 0.2 angstrom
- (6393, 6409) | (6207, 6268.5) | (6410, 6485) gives -0.6 angstrom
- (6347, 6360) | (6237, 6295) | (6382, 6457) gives 0.6 angstrom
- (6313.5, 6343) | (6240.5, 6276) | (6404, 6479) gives 0.9 angstrom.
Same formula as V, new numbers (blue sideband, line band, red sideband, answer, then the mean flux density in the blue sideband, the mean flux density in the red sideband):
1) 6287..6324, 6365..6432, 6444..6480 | -0.145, 0.833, 0.878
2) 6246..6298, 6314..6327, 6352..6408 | 0.036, 0.782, 1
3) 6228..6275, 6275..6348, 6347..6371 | 0.078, 0.787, 0.947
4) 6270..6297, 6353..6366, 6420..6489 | -0.118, 0.816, 0.904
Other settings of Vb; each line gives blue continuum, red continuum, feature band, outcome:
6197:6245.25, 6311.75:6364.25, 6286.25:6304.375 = 0.02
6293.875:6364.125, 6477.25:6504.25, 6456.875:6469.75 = 0.34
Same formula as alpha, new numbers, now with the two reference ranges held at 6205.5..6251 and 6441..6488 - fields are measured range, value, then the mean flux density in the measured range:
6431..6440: -0.1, 0.909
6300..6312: 0.1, 0.845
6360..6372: -3.4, 1.12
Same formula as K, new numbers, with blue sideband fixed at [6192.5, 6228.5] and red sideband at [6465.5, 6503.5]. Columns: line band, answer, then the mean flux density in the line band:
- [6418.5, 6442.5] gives 4.53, 0.883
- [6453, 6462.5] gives 1.99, 0.885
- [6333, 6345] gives 2.39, 0.791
